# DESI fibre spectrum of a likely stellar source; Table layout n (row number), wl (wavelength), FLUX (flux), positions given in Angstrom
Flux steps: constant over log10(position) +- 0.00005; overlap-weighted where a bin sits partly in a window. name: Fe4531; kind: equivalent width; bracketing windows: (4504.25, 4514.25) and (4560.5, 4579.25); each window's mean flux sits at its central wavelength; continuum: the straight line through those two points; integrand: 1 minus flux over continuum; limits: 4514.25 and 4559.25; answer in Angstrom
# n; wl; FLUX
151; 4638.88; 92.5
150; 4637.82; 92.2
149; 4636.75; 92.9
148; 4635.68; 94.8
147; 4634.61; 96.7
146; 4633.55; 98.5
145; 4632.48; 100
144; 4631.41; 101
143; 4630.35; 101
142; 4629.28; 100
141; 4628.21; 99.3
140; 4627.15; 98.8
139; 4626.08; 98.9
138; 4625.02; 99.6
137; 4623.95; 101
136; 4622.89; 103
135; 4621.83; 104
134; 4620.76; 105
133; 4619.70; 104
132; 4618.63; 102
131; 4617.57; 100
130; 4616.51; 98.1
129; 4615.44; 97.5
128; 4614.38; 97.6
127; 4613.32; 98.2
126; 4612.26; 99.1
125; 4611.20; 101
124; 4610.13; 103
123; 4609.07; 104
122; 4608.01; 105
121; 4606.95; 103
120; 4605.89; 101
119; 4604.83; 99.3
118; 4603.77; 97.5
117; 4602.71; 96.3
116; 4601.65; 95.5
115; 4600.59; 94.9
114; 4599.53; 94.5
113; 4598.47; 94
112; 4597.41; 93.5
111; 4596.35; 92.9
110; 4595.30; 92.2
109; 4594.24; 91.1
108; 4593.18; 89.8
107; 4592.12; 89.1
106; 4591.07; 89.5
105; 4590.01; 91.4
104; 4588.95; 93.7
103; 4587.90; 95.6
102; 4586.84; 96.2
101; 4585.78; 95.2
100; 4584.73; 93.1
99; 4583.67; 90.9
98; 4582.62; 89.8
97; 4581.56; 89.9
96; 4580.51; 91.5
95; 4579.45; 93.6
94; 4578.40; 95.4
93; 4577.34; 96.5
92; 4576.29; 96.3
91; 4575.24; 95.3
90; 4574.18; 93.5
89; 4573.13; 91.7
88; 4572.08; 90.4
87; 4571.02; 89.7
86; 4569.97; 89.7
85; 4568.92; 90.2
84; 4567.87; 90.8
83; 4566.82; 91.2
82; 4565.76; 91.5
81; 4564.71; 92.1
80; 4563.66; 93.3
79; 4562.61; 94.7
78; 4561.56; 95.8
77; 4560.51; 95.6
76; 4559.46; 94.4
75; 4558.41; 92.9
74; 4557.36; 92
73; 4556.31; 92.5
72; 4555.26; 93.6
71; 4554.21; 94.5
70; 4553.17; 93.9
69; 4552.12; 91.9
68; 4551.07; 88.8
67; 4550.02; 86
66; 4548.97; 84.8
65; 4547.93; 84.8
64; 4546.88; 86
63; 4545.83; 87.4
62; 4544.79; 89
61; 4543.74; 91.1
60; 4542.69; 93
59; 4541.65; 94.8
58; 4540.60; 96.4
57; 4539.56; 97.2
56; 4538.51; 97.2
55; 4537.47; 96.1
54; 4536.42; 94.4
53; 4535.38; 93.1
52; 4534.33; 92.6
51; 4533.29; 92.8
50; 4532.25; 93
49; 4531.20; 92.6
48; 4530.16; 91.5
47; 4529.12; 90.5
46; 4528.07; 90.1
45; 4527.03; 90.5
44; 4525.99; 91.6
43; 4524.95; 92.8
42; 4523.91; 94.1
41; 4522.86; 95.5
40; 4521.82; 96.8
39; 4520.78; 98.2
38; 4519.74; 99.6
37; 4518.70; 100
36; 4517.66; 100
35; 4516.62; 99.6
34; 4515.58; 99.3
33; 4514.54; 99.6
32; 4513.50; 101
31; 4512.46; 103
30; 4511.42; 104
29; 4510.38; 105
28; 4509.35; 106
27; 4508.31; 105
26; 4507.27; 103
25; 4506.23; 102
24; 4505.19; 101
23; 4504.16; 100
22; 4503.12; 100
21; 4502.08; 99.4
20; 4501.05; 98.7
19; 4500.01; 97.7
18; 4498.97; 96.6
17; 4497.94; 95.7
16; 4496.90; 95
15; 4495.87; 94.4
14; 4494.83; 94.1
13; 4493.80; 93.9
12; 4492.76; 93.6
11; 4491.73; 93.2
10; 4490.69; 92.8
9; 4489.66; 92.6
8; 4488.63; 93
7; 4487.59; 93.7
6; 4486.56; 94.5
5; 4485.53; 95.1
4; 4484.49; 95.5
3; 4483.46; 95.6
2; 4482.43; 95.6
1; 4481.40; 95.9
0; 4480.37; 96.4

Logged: 2.4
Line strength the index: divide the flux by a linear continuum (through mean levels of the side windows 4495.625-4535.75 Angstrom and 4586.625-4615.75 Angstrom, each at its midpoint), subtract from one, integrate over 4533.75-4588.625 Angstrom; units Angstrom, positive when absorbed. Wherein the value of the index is 2.5 Angstrom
